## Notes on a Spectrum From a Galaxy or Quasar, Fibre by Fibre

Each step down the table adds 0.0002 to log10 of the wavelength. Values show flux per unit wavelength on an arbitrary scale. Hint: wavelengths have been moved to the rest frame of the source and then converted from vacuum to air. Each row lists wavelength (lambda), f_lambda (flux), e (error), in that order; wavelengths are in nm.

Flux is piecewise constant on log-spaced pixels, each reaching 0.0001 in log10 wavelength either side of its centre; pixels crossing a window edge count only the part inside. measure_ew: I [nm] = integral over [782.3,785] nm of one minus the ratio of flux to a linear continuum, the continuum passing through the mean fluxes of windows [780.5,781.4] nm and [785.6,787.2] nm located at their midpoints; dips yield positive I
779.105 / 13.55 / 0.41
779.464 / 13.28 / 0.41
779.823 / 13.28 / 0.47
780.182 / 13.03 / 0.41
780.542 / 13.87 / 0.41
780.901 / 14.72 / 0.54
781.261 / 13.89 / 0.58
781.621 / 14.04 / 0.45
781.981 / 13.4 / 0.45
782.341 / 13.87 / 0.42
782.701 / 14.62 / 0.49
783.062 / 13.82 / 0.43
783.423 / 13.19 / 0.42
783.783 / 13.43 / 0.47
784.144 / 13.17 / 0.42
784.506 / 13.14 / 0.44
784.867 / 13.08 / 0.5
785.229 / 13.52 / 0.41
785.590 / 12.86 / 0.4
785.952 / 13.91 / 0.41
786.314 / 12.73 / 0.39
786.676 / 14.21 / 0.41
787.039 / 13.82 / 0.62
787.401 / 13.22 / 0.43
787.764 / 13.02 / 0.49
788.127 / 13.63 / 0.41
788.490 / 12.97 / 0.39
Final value 0.07 nm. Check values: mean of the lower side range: 14.2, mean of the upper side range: 13.6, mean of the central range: 13.5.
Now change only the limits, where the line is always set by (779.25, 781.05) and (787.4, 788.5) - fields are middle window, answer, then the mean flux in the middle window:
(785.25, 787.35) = -0.03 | 13.5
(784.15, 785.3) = 0.02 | 13.2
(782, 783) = -0.04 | 14.1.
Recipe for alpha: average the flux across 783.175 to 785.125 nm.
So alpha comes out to 13.2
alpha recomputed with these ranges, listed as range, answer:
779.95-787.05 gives 13.6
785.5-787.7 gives 13.5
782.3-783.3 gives 14.1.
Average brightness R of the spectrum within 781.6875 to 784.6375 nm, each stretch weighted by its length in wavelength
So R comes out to 13.6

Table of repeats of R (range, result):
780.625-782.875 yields 14.1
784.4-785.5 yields 13.2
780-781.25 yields 13.9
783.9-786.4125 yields 13.2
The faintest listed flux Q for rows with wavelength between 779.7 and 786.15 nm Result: 12.86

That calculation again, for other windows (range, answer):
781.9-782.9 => 13.4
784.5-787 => 12.73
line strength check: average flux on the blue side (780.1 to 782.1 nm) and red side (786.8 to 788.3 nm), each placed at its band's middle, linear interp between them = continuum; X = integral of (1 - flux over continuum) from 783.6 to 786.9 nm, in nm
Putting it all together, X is 0.06 nm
